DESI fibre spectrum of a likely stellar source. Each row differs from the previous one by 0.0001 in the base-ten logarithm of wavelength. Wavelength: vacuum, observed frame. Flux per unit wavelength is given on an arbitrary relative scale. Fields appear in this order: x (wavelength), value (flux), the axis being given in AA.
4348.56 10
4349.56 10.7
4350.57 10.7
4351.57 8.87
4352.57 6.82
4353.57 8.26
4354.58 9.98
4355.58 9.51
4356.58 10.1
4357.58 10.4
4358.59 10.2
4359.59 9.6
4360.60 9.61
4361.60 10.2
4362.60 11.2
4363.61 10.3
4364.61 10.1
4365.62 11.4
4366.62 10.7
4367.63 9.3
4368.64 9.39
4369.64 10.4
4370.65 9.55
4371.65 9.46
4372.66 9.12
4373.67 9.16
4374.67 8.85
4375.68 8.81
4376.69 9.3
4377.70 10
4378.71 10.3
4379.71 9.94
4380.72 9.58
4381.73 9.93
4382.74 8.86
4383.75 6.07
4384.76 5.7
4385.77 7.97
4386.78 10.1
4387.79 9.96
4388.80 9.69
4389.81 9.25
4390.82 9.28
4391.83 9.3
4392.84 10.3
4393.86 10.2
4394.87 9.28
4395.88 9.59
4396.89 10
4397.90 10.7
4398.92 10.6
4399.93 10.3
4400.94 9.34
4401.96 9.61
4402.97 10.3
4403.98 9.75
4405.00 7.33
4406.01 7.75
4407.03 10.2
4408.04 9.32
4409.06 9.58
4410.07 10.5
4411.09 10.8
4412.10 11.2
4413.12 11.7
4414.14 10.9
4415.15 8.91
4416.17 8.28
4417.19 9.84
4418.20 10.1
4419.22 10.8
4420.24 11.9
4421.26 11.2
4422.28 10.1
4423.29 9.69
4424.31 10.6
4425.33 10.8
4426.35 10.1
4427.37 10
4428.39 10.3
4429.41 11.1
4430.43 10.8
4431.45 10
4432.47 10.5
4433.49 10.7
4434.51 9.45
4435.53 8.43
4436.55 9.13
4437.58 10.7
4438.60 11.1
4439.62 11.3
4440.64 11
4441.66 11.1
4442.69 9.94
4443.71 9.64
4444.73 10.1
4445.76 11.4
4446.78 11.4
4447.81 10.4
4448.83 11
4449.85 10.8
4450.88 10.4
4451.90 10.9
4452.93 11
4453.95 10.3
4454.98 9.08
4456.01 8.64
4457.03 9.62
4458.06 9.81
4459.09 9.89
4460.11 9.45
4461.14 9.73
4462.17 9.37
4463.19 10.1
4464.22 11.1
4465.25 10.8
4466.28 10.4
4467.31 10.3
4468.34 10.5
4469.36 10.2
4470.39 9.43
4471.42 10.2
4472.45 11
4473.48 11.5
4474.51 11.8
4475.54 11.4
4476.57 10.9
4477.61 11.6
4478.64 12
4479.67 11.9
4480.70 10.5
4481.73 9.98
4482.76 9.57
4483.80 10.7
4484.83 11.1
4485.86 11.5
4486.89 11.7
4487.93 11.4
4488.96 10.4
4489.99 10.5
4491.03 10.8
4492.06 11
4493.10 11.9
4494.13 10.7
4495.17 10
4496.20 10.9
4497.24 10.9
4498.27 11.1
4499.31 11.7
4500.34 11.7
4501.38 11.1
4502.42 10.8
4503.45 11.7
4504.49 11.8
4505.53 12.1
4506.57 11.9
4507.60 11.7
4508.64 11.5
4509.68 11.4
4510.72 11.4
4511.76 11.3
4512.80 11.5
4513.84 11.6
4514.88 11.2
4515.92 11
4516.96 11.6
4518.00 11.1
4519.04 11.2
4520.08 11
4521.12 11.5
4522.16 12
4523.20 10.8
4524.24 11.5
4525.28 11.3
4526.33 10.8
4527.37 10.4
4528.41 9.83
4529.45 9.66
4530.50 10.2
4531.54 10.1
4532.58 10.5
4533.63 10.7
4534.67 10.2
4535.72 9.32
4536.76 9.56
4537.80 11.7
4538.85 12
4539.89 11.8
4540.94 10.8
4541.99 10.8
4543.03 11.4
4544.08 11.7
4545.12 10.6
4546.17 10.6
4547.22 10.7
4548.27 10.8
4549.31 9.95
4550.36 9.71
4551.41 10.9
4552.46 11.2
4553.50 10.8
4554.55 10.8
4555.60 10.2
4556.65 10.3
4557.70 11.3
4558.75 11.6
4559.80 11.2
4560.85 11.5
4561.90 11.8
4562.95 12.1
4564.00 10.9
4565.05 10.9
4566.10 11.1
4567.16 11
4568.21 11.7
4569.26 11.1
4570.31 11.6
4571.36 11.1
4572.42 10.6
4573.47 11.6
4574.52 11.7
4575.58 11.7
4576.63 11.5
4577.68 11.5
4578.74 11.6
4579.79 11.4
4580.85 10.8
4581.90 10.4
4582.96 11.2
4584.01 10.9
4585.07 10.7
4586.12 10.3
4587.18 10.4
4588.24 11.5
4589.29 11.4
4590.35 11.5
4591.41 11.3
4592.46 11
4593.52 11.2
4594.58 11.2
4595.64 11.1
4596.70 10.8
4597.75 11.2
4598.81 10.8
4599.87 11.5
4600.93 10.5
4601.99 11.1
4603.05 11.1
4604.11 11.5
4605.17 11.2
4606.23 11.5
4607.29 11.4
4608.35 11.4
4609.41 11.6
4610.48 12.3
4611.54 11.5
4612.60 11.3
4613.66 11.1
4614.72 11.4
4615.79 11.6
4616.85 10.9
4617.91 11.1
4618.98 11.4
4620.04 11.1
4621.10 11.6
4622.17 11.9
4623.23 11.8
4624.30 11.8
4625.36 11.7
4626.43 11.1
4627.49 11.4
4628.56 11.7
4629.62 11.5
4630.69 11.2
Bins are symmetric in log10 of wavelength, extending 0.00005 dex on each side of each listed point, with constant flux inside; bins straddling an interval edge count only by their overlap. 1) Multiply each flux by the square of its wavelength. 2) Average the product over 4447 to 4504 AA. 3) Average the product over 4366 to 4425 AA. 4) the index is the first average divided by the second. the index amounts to 1.14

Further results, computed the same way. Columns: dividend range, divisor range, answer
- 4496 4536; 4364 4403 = 1.24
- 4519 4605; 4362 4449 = 1.19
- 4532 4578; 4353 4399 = 1.25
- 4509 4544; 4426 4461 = 1.11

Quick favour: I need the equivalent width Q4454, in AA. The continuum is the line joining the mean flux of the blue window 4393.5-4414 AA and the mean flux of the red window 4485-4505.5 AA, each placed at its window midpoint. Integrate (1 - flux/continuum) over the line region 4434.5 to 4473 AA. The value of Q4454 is 1.2 AA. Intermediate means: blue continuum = 9.92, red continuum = 11.2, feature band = 10.3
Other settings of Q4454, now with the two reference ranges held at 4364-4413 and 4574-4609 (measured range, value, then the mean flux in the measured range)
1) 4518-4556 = -0.1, 10.8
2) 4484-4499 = -0.9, 11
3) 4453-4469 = 0.3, 9.97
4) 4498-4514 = -1.6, 11.5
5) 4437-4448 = -0.8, 10.7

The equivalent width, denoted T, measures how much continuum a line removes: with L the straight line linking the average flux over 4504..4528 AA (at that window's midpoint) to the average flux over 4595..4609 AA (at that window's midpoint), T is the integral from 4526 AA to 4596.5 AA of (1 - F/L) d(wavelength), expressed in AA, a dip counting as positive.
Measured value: 2.0 AA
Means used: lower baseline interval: 11.4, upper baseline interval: 11.2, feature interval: 10.9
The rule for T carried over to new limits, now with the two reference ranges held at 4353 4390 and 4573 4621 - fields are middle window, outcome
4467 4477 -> -0.44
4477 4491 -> -0.82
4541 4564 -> -0.11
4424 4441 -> -0.62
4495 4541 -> -1.93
